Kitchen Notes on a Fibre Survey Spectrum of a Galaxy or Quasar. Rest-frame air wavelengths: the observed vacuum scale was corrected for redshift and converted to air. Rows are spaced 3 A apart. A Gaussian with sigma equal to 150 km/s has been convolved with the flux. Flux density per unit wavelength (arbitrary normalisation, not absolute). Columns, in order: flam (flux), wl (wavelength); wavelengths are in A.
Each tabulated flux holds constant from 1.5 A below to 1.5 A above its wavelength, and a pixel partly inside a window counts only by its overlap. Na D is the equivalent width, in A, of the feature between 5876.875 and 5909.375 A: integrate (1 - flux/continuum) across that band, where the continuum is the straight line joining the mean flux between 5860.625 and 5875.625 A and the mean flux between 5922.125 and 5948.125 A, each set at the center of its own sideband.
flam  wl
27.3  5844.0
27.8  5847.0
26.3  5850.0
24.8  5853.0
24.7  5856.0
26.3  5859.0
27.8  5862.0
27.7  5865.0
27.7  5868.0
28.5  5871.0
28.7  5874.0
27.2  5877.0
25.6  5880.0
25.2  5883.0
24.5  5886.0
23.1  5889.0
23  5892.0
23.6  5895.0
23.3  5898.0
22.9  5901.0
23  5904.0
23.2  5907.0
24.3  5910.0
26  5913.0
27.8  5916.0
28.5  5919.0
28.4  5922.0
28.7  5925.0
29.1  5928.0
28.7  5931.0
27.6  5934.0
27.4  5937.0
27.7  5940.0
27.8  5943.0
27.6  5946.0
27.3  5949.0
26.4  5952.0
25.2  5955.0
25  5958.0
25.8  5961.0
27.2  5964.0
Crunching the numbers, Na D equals 4.8 A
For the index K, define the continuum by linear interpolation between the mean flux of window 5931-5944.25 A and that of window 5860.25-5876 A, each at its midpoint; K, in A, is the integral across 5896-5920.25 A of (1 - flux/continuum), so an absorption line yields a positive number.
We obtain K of 2.7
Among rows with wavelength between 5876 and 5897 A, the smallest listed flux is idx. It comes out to 23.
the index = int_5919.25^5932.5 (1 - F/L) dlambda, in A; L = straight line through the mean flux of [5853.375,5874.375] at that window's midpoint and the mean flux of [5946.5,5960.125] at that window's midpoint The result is -1.2 A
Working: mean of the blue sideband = 27.1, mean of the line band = 28.7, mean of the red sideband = 26.1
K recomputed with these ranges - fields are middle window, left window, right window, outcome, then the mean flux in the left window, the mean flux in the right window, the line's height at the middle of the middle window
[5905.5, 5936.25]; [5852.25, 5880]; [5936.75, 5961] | -0.5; 27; 26.7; 26.8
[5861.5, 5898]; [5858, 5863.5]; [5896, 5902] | -1.0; 27.1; 23.2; 25.2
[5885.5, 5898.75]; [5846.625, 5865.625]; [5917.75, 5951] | 1.8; 26.4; 28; 27.1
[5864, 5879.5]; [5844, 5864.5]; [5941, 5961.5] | -0.8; 26.4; 26.5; 26.4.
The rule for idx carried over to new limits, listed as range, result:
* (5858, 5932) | 22.9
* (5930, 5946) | 27.4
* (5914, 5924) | 27.8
